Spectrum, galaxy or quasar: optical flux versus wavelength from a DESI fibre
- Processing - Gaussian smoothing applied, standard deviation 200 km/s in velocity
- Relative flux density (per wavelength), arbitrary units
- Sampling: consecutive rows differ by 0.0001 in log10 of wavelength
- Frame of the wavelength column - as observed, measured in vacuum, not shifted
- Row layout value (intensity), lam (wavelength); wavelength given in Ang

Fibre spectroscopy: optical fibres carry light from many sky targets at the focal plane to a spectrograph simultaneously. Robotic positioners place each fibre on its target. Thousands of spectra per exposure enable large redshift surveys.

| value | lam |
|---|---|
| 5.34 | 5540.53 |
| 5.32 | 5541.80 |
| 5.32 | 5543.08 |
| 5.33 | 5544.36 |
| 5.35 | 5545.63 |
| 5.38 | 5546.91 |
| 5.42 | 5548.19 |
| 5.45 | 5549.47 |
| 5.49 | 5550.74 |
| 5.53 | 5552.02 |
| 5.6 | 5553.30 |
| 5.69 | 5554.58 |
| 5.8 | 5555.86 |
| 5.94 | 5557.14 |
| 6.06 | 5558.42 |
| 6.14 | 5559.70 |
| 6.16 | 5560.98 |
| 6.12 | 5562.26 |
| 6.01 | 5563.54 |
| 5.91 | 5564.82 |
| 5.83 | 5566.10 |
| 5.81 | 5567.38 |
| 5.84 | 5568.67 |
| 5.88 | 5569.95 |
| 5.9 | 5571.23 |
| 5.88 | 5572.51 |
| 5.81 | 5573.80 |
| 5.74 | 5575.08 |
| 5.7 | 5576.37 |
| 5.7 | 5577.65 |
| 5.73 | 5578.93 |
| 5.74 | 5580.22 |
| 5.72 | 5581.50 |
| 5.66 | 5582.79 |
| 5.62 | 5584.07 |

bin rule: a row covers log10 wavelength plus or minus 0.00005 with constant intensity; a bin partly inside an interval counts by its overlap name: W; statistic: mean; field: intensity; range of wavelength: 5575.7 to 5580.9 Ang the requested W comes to 5.72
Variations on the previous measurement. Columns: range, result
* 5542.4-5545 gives 5.32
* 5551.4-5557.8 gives 5.71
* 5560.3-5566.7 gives 6.01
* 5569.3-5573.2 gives 5.89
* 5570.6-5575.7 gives 5.83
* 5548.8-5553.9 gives 5.52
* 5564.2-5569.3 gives 5.84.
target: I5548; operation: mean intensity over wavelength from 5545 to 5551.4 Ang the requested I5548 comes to 5.42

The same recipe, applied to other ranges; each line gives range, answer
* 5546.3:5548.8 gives 5.39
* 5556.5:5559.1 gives 6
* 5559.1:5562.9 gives 6.14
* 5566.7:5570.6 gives 5.84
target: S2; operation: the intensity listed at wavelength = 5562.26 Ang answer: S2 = 6.12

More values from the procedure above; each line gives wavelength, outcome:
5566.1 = 5.83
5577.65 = 5.7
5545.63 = 5.35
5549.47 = 5.45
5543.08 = 5.32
